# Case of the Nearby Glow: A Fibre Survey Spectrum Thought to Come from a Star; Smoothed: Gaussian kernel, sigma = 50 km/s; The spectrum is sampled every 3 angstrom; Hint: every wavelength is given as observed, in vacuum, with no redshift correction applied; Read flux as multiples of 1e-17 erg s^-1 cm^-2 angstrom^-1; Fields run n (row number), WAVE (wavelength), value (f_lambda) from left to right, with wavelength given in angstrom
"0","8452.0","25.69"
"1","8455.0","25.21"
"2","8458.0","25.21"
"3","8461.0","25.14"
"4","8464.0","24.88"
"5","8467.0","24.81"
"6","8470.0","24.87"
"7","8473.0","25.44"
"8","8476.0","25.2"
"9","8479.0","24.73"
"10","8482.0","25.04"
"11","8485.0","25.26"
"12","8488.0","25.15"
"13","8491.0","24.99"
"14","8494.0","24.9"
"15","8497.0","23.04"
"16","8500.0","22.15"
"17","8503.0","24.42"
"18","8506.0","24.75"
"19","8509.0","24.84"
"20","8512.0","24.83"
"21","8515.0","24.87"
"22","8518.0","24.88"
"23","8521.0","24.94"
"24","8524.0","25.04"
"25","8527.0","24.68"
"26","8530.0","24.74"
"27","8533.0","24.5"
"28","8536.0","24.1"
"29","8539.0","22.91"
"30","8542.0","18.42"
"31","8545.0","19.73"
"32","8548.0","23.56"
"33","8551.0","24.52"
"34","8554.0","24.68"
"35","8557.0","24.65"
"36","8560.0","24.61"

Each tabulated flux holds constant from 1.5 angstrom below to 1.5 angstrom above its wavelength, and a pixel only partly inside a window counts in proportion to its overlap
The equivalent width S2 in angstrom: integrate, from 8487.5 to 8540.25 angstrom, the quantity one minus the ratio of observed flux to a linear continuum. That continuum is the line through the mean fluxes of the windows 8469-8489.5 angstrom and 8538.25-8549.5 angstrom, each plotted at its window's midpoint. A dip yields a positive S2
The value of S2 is -3.5 angstrom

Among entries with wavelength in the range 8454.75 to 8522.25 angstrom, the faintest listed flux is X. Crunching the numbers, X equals 22.15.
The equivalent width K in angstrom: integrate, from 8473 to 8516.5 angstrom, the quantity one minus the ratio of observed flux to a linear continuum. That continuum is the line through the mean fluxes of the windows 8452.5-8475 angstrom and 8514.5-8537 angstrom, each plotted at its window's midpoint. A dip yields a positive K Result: 0.5 angstrom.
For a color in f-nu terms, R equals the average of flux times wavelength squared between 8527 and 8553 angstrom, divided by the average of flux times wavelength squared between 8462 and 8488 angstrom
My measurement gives 0.9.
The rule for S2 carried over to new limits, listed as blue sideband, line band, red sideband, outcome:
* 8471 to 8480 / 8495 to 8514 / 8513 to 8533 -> 0.7 angstrom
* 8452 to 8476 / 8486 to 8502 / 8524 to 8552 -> 0.1 angstrom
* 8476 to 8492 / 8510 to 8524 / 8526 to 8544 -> -0.7 angstrom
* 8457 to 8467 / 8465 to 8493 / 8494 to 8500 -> -1.0 angstrom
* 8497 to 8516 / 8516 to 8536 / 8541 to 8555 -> -1.3 angstrom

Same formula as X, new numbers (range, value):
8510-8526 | 24.83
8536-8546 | 18.42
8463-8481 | 24.73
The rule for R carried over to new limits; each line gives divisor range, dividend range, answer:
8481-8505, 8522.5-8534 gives 1.02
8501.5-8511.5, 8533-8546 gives 0.89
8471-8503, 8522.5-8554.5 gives 0.96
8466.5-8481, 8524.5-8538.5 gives 0.99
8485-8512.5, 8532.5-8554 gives 0.94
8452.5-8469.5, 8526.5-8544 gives 0.93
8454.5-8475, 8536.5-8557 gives 0.92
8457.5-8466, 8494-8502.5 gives 0.93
